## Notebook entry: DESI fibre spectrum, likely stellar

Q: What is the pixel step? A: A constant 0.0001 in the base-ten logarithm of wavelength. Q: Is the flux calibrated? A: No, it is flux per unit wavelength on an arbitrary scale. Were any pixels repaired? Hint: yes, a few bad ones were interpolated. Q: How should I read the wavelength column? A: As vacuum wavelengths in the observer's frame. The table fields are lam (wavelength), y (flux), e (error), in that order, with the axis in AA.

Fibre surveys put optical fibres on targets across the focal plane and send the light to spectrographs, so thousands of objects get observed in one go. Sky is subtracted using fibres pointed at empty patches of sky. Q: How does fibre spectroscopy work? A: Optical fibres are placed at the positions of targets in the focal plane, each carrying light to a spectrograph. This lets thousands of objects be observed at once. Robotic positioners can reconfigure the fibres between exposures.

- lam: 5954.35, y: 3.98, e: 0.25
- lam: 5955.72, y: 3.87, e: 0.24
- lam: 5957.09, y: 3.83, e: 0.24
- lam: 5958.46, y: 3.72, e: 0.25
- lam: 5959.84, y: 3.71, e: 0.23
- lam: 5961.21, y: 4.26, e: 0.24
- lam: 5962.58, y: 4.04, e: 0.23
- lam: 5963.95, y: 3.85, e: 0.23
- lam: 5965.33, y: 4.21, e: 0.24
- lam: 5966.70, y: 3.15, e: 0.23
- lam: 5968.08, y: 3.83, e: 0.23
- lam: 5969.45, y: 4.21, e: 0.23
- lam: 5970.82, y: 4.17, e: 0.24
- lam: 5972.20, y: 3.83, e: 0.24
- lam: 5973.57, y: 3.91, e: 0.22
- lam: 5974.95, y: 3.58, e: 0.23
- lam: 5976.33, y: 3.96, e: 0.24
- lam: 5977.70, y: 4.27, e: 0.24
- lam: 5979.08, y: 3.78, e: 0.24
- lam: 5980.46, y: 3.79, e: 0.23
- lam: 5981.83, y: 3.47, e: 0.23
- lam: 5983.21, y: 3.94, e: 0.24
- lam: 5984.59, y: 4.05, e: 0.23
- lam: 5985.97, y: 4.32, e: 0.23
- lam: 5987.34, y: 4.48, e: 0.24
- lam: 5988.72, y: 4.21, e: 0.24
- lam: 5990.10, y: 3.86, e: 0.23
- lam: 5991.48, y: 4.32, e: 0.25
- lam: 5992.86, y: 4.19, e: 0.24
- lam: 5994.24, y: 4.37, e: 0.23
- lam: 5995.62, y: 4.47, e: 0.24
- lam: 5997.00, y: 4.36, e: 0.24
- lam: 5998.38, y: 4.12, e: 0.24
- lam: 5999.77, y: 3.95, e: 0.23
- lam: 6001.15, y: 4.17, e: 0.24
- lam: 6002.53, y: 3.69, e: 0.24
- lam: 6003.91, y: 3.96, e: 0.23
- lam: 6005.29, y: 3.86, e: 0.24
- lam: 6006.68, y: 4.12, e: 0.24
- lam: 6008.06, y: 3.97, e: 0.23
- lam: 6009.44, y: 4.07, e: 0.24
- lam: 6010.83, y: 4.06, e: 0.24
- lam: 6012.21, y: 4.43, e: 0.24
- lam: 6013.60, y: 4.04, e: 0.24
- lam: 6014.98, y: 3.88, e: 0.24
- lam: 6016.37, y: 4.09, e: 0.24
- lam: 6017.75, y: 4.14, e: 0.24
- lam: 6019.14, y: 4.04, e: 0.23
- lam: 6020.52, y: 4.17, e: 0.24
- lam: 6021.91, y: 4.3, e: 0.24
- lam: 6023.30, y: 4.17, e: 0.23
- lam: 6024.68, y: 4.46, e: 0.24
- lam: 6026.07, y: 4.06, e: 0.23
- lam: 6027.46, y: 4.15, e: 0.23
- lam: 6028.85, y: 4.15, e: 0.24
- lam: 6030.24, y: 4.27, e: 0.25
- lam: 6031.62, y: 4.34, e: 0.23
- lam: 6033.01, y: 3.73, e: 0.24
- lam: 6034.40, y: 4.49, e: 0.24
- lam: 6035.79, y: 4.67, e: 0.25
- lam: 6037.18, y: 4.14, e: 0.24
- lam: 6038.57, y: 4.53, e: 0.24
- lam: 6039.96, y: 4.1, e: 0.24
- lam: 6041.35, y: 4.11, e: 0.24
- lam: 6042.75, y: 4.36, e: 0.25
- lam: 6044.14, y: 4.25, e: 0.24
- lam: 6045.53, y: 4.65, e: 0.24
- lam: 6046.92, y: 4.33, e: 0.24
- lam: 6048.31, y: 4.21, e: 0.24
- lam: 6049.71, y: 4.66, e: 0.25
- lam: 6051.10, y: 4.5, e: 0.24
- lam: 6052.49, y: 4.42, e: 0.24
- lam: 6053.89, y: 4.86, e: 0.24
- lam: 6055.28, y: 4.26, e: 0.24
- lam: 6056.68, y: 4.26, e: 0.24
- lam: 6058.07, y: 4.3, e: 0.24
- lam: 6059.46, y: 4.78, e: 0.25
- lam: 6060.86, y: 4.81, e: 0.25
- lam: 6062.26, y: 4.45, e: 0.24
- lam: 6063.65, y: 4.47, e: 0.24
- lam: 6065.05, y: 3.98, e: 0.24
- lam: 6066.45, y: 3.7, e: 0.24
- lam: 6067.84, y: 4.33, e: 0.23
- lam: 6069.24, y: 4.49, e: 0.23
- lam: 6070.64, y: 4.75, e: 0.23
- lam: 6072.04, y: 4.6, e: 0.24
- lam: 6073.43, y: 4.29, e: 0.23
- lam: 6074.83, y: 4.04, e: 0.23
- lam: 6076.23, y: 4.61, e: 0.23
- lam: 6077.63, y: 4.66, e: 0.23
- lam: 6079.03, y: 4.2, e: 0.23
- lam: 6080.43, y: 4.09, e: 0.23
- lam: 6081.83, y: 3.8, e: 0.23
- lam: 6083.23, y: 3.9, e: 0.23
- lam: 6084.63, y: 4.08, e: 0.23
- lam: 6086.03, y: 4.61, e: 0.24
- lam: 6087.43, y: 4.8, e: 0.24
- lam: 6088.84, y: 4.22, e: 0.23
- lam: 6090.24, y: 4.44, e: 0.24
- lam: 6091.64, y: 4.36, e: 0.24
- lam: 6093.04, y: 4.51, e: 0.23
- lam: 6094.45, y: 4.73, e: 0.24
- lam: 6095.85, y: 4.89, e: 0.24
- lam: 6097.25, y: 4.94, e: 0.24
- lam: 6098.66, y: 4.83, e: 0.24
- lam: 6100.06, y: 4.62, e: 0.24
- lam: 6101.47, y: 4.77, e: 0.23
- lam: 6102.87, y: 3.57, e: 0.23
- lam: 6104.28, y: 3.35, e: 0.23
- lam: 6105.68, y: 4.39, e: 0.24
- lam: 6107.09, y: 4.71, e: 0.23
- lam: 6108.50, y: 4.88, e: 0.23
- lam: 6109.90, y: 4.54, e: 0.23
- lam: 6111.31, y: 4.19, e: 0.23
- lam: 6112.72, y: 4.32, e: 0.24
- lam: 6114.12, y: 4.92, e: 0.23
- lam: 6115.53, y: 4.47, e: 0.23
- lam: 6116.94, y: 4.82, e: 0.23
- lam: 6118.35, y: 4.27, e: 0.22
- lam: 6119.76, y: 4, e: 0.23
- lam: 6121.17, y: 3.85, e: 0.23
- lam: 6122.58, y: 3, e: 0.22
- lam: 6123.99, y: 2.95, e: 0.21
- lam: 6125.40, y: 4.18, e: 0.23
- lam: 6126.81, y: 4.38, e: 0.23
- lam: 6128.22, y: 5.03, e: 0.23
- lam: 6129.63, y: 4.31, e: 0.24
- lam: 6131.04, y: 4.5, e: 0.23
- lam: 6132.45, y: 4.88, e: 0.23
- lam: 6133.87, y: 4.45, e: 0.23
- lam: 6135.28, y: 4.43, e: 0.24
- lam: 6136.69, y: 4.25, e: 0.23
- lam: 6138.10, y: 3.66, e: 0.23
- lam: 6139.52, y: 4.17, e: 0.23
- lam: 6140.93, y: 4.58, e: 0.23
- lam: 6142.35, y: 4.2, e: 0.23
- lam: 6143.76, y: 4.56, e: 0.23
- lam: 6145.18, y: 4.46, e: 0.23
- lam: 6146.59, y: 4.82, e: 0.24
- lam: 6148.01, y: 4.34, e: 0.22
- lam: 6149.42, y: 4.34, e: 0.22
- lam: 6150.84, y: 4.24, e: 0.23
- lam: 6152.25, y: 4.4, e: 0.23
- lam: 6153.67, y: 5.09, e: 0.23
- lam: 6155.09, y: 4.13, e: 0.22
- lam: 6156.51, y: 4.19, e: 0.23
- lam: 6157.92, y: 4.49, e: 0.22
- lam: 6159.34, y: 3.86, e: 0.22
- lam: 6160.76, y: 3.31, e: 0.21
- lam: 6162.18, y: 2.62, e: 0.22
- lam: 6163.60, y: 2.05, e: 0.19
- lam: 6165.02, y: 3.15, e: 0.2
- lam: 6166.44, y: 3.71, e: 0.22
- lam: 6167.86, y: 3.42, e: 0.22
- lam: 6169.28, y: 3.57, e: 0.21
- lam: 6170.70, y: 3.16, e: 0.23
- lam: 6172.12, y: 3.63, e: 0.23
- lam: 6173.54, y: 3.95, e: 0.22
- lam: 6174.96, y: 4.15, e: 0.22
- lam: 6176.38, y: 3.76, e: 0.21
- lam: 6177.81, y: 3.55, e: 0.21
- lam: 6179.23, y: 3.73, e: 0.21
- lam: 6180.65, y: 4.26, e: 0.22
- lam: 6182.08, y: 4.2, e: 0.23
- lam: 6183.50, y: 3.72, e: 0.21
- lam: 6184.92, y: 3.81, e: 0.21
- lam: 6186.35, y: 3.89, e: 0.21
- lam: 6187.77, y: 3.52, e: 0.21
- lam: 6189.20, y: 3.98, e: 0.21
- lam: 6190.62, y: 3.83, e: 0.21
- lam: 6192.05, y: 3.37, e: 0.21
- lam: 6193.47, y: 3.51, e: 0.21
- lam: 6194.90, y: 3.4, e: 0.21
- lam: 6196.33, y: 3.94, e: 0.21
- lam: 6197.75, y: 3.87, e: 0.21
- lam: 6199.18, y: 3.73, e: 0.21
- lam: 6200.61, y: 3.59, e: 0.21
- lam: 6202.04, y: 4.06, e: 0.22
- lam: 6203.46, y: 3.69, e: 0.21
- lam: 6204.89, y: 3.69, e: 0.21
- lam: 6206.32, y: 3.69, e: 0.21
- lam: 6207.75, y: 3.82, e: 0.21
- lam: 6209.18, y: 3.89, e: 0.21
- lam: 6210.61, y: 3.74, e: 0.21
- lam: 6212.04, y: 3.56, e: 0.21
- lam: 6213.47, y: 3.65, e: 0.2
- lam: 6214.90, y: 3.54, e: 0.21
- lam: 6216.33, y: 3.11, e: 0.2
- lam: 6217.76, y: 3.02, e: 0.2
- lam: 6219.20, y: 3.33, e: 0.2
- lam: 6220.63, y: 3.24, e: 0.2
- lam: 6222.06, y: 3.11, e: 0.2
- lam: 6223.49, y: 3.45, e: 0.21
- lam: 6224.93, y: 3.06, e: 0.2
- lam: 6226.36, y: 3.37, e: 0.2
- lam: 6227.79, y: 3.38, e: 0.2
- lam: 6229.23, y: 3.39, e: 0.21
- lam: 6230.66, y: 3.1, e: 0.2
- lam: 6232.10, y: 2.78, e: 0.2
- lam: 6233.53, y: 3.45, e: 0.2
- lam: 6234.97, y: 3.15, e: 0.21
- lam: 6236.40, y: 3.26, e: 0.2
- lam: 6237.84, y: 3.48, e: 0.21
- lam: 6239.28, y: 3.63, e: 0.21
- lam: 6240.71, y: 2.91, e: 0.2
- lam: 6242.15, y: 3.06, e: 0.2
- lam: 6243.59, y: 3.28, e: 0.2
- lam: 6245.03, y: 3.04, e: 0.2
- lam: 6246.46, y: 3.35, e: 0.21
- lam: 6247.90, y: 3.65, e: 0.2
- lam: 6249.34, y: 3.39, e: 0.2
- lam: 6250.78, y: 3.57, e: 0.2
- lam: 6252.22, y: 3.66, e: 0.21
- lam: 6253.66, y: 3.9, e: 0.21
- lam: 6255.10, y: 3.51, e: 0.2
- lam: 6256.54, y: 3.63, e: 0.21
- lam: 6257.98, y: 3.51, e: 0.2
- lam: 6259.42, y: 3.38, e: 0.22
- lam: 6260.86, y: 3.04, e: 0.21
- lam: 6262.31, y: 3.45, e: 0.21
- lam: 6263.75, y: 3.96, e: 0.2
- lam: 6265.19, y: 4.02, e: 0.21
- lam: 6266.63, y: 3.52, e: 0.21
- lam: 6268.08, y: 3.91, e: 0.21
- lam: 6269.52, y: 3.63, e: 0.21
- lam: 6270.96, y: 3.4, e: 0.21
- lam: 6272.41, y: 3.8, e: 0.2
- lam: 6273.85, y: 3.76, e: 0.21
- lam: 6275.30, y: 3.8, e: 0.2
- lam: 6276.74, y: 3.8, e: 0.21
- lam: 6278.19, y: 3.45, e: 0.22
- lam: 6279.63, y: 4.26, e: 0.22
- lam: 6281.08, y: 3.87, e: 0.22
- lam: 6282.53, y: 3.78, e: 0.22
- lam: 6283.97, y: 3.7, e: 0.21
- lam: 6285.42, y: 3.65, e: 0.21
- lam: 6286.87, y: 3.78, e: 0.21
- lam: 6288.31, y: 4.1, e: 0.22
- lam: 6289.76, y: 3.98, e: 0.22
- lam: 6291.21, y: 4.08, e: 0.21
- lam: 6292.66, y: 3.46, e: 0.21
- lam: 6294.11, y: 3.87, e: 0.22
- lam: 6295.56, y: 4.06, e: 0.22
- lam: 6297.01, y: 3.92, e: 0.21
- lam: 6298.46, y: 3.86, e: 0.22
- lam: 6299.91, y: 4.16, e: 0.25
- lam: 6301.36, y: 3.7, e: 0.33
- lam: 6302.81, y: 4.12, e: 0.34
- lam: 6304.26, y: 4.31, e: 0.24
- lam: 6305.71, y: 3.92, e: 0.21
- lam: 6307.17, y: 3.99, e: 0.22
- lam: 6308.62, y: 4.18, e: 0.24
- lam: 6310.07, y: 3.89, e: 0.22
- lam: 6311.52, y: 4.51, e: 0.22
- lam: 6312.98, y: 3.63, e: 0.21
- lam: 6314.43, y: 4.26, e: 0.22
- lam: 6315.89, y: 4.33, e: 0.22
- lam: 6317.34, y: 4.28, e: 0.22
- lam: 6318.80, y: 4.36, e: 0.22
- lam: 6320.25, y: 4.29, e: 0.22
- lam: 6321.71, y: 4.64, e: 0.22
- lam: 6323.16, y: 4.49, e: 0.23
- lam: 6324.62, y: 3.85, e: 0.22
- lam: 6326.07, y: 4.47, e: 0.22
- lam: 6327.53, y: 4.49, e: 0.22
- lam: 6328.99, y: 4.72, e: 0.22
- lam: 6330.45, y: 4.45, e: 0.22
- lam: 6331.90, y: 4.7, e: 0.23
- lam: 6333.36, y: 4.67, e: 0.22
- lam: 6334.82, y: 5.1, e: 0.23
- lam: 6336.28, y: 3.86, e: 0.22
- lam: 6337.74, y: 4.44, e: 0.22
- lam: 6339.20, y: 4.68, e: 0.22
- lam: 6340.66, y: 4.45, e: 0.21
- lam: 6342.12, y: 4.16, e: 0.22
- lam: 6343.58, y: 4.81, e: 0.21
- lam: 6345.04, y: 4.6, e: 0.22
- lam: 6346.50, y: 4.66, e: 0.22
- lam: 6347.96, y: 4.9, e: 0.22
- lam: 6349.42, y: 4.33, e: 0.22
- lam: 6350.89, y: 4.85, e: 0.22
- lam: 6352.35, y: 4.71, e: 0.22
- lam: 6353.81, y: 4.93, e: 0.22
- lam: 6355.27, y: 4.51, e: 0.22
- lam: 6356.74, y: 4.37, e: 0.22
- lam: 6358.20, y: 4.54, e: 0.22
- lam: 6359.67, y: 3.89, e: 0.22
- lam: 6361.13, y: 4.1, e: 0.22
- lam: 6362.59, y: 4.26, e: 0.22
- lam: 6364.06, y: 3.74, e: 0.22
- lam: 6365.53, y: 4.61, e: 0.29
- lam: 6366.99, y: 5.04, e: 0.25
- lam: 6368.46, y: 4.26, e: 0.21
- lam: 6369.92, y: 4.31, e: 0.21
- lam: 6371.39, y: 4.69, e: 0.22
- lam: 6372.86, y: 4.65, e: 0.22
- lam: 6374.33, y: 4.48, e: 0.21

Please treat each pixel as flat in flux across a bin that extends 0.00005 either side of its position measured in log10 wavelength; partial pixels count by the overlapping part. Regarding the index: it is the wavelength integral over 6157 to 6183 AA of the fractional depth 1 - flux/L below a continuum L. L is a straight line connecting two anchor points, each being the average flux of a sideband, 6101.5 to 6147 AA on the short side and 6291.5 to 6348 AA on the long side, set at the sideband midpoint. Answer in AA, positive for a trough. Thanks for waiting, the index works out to 4.2 AA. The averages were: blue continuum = 4.29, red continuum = 4.28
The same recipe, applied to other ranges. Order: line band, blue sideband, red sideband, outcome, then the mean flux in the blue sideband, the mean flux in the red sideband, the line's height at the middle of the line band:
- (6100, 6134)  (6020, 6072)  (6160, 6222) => -2.7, 4.35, 3.59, 3.97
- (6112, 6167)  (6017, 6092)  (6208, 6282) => -2.6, 4.32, 3.48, 3.95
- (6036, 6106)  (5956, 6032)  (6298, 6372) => -4.4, 4.05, 4.38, 4.12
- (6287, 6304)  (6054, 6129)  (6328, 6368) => 2.1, 4.35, 4.52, 4.48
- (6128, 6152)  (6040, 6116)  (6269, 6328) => -0.7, 4.41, 4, 4.29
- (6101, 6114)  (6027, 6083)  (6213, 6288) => -0.7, 4.34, 3.48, 4.11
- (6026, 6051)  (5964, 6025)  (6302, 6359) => -1.2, 4.05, 4.42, 4.1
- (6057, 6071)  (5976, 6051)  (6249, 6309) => -1.0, 4.17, 3.78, 4.09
